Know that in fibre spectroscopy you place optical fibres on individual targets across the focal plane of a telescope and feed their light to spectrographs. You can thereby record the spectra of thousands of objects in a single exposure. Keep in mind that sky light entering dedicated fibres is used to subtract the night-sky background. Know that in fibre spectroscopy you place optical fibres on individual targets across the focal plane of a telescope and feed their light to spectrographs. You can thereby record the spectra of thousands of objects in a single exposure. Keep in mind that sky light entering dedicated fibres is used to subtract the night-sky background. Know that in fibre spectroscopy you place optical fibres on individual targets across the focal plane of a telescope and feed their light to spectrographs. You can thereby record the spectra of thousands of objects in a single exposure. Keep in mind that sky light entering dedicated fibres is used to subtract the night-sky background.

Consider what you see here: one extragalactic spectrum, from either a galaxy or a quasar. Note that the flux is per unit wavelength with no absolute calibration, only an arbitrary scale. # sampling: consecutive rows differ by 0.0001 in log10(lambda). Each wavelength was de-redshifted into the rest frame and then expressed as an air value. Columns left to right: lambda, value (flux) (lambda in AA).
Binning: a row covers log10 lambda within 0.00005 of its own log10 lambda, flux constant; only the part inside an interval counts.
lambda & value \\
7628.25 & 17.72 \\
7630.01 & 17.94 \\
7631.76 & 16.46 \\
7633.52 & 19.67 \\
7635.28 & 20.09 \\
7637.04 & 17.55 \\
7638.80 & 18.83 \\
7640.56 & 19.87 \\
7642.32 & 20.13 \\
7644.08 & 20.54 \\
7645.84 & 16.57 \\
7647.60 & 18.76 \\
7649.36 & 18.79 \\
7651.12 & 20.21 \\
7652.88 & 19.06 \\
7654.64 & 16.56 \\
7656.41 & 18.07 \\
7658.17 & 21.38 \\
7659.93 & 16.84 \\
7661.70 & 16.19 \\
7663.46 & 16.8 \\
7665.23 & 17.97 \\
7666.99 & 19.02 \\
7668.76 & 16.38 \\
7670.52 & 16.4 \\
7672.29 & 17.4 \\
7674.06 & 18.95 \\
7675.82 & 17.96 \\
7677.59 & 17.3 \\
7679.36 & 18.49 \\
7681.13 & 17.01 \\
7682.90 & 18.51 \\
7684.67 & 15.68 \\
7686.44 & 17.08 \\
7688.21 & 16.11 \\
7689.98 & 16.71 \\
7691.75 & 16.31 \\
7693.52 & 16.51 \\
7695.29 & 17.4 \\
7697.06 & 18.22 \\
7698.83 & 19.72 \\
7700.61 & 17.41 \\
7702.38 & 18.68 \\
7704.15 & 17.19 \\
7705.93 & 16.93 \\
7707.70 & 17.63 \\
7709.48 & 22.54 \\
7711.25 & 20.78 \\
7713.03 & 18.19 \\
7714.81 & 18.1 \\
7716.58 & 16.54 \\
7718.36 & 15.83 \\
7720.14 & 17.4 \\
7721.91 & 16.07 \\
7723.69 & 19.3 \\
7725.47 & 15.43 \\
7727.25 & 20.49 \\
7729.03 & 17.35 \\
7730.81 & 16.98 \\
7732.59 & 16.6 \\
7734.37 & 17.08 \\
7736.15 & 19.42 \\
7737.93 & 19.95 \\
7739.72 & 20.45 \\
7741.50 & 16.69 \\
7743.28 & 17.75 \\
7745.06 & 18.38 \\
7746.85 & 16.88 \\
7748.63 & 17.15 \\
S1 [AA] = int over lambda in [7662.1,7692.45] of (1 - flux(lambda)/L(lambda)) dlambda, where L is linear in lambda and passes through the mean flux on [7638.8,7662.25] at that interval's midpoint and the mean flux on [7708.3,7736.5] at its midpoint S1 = 1.9 AA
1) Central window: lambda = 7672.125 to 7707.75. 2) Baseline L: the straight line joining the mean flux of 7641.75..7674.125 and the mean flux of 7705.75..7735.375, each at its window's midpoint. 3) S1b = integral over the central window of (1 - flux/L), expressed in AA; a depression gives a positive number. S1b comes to 1.1 AA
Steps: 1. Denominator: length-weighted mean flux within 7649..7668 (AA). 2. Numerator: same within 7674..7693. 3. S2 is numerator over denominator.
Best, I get 0.94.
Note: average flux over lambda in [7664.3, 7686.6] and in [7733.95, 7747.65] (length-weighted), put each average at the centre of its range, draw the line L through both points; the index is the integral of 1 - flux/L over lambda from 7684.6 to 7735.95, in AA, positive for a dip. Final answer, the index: 1.0 AA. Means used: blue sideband 17.6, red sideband 18.4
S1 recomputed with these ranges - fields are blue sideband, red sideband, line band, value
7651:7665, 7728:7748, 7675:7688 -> 0.5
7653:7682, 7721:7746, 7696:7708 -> -0.1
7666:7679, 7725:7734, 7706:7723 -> -0.6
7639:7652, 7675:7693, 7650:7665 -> 0.4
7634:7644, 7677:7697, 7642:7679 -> 0.4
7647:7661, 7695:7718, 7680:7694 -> 1.3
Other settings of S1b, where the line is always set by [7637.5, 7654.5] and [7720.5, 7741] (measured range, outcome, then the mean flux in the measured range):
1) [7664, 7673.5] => 0.7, 17.5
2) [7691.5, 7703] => 0.4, 17.8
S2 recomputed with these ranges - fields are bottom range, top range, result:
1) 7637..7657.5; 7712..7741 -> 0.95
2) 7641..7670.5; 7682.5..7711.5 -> 0.97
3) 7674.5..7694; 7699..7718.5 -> 1.07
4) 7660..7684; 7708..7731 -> 1.03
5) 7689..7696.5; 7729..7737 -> 1.04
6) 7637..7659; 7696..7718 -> 0.97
